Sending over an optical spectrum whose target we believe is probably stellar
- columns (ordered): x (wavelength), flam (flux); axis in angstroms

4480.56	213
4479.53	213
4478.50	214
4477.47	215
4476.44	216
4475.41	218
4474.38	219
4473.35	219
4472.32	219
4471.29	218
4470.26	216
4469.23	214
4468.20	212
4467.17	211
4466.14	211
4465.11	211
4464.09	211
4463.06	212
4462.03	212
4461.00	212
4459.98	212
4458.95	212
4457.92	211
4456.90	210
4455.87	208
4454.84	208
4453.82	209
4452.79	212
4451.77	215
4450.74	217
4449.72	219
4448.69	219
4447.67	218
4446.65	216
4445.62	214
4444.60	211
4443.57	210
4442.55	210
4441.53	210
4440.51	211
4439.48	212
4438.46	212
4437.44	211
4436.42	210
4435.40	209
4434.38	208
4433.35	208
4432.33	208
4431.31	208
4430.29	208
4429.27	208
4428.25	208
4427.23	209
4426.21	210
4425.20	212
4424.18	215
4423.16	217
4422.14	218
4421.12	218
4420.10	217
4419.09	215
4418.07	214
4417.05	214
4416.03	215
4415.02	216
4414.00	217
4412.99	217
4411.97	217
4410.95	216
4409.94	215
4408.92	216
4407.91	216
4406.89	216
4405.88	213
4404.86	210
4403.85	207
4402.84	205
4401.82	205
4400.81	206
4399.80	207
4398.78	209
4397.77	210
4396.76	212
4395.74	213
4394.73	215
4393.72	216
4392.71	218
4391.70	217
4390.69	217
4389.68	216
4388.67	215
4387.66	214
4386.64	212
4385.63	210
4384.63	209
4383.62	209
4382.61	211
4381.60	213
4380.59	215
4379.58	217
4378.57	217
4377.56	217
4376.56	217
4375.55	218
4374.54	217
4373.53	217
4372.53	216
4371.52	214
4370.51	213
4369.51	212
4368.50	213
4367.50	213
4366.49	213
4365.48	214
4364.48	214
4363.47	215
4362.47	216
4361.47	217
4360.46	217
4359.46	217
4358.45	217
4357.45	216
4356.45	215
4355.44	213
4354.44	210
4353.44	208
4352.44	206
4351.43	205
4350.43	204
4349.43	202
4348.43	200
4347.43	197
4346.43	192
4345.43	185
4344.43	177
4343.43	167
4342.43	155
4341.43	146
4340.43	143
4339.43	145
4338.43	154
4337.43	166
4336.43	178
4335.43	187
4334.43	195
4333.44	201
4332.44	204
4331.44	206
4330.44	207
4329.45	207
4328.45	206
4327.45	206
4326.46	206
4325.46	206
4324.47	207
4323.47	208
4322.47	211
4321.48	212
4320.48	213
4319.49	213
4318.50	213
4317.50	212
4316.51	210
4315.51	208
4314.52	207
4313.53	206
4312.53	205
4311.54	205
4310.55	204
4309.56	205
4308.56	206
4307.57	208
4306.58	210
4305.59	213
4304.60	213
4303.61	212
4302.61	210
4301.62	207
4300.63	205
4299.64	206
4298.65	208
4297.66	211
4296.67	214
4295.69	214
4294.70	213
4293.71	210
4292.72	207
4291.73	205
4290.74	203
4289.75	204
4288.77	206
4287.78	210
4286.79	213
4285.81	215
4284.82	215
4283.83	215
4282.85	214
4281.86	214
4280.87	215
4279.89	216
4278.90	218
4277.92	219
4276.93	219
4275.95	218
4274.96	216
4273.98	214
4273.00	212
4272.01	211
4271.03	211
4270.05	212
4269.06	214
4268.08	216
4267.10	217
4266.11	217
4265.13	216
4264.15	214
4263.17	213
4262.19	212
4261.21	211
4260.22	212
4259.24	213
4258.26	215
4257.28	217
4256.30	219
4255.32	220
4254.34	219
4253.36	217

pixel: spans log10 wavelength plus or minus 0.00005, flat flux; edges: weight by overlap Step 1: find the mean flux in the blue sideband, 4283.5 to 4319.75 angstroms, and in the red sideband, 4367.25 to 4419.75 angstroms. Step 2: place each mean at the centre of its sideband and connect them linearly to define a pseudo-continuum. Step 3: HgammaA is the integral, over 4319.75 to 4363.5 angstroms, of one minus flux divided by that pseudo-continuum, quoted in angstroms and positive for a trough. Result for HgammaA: 2.96 angstroms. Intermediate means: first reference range 209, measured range 197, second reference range 214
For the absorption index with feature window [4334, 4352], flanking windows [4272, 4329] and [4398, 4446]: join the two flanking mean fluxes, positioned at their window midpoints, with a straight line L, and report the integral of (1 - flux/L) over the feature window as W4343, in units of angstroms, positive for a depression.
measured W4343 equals 2.8 angstroms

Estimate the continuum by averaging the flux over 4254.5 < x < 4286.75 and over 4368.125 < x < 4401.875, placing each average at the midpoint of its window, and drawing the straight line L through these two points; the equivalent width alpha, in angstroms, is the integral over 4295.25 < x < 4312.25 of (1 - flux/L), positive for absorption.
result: 0.5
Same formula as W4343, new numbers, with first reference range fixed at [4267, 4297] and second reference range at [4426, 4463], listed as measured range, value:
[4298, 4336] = 1.0 angstroms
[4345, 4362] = 0.4 angstroms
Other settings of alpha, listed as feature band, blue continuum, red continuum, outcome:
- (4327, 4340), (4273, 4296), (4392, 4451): 1.4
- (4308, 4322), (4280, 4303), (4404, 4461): 0.1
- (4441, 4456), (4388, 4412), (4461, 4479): 0.1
